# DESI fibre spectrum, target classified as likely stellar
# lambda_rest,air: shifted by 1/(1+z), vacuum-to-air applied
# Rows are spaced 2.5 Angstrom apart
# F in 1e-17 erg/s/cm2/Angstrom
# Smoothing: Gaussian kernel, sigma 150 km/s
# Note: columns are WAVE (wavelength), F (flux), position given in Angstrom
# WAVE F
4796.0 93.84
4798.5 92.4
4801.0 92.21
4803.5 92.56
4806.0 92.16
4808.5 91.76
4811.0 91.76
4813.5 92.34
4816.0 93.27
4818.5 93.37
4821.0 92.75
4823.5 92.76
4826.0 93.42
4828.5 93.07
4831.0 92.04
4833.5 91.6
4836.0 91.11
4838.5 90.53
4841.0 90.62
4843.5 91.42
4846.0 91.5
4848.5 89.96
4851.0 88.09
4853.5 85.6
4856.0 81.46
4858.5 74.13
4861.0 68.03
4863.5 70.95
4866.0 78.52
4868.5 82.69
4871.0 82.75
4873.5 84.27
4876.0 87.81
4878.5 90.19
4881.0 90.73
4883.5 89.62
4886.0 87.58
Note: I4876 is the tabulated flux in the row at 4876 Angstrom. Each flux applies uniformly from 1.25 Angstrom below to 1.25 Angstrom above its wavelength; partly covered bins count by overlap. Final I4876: 87.81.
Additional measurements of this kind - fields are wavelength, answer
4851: 88.09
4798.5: 92.4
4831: 92.04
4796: 93.84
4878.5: 90.19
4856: 81.46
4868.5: 82.69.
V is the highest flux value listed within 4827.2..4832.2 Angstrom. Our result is 93.07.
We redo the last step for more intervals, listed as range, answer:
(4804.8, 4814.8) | 92.34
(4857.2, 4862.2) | 74.13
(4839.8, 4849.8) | 91.5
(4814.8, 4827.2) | 93.42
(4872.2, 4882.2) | 90.73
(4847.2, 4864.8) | 89.96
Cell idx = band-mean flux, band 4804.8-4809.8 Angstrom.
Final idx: 92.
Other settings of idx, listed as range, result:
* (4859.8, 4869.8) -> 75.1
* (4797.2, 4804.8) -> 92.4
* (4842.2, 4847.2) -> 91.5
